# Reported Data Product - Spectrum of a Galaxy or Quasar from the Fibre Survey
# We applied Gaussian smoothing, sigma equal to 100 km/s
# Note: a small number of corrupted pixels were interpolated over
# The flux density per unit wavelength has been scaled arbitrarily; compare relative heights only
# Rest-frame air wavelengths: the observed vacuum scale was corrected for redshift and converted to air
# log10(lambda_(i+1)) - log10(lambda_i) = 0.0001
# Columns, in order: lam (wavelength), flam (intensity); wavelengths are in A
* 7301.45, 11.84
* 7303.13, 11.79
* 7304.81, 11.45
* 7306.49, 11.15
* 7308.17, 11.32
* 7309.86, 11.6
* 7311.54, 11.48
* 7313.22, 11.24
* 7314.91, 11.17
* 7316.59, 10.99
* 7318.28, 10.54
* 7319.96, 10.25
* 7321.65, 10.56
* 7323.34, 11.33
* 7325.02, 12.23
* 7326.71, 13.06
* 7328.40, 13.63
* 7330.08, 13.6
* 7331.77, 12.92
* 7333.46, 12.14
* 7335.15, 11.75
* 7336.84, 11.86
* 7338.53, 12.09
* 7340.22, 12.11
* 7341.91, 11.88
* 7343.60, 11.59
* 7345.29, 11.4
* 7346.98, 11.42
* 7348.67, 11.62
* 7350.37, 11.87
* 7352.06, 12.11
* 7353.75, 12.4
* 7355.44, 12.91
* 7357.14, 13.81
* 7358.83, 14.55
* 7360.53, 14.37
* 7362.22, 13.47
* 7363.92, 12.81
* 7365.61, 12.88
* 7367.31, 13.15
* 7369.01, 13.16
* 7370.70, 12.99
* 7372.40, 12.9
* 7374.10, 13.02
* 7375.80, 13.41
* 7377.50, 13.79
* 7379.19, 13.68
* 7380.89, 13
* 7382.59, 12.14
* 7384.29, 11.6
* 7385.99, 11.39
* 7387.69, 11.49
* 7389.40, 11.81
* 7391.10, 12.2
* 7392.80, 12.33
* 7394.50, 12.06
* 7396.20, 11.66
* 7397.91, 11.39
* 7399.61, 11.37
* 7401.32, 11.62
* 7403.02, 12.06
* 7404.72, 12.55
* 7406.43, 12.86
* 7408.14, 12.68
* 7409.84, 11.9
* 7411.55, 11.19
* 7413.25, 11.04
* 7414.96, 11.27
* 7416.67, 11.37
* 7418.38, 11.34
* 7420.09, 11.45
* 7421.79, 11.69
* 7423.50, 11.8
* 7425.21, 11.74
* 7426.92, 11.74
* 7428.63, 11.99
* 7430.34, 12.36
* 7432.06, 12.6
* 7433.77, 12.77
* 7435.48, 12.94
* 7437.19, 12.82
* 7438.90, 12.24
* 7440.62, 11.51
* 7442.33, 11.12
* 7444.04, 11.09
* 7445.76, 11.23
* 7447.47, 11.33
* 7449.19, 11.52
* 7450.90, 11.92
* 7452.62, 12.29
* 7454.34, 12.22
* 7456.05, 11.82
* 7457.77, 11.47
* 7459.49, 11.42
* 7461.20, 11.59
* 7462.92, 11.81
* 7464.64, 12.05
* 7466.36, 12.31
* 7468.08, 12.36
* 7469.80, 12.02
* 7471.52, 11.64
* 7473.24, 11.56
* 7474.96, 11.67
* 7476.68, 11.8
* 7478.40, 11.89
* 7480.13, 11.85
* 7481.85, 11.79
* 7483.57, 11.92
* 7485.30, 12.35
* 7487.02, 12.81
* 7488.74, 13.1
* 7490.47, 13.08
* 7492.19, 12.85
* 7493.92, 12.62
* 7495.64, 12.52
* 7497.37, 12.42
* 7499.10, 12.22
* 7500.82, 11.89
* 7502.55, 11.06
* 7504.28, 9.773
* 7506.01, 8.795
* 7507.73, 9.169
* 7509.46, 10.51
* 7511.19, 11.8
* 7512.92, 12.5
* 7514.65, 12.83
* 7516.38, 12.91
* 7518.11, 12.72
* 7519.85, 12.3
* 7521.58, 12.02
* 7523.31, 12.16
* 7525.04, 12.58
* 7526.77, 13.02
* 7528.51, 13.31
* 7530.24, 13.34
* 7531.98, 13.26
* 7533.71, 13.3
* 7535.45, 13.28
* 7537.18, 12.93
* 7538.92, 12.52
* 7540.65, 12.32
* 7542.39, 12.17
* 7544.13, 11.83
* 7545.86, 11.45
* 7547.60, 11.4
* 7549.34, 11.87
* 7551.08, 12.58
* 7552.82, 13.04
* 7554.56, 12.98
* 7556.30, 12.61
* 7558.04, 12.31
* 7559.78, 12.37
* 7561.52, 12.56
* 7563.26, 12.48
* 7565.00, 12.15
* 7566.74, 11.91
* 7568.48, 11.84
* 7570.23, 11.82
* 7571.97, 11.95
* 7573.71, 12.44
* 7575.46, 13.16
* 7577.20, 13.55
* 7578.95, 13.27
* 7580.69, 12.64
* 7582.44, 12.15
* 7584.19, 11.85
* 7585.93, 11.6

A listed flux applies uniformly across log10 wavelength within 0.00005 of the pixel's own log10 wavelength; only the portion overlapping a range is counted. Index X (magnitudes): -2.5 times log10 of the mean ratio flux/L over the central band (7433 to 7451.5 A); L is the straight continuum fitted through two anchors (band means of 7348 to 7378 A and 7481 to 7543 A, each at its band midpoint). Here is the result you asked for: 0.07 mag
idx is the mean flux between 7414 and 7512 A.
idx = 11.8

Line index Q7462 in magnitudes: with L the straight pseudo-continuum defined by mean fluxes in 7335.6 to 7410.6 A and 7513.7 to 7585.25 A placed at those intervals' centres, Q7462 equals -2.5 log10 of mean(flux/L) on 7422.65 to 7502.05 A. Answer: 0.039 mag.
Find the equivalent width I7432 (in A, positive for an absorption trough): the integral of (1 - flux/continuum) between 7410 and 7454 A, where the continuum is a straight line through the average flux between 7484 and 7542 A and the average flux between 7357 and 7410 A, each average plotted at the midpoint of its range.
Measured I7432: 2.5 A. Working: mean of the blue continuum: 12.6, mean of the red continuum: 12.2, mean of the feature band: 11.8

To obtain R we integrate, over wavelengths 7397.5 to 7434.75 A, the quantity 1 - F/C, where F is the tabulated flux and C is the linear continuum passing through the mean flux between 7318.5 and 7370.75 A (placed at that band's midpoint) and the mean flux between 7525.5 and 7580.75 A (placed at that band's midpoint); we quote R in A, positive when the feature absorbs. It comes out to 1.8 A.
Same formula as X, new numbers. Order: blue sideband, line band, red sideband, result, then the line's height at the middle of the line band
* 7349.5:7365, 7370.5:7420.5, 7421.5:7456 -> 0.04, 12.6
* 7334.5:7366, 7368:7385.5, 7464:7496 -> -0.04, 12.4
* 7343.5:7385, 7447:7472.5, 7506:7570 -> 0.06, 12.5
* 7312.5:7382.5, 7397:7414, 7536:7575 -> 0.05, 12.4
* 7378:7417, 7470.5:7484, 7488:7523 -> 0.01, 11.9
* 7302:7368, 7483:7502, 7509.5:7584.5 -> -0.01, 12.4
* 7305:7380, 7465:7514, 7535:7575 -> 0.05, 12.3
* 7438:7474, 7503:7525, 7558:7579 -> 0.06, 12.1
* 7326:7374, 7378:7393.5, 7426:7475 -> 0.02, 12.4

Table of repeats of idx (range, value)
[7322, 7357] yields 12.2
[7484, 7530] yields 12.1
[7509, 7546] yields 12.5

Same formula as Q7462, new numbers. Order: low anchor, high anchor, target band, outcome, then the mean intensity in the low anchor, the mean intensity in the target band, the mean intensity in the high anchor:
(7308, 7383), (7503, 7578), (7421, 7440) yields 0.01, 12.4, 12.2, 12.2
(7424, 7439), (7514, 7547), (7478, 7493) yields 0.01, 12.3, 12.4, 12.6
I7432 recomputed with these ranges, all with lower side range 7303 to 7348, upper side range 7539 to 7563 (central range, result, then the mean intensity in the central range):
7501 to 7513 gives 1.7 A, 10.5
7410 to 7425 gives 0.7 A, 11.4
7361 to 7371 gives -1.1 A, 13.1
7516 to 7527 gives -0.2 A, 12.5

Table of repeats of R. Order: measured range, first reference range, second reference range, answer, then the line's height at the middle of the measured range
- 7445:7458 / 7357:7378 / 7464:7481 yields 0.49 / 12.2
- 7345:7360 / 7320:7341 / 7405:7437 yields -0.49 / 12.1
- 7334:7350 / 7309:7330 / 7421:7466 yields -0.16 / 11.6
